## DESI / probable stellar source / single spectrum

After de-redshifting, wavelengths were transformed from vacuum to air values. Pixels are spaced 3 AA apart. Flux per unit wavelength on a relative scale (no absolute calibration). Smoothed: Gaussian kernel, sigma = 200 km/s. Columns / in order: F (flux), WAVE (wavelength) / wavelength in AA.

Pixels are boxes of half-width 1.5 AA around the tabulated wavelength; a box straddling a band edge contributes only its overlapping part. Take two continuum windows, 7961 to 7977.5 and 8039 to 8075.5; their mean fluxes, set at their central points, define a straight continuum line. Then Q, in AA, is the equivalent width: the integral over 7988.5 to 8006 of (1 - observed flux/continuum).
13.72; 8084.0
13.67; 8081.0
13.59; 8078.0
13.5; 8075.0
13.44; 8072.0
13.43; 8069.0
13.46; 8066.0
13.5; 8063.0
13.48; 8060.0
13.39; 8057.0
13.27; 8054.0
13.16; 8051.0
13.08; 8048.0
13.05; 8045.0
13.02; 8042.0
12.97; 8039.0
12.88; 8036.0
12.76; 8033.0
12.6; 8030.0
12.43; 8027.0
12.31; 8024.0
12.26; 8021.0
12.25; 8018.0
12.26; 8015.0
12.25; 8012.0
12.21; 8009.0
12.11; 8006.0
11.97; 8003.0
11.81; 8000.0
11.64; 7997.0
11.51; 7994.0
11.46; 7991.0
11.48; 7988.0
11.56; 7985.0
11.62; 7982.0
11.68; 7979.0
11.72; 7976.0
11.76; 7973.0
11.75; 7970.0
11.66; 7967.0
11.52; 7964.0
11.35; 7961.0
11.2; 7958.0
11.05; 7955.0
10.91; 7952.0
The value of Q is 0.68 AA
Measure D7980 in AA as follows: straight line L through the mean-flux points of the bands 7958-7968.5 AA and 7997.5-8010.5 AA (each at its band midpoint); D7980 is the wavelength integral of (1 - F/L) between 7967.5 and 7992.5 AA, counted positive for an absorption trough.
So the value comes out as 0.1 AA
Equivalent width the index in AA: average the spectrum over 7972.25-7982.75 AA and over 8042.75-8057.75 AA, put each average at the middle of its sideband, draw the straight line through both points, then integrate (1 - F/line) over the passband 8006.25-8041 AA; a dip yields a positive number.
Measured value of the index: 0.5 AA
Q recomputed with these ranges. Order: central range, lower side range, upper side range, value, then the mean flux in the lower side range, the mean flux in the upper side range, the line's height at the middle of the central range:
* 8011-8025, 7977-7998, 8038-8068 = 0.1 AA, 11.6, 13.2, 12.3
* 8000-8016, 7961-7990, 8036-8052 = 0.2 AA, 11.6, 13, 12.3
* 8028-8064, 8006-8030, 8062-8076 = -0.4 AA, 12.3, 13.5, 12.9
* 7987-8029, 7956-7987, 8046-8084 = 1.0 AA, 11.6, 13.4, 12.3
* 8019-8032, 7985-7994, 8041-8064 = 0.1 AA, 11.5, 13.2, 12.5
